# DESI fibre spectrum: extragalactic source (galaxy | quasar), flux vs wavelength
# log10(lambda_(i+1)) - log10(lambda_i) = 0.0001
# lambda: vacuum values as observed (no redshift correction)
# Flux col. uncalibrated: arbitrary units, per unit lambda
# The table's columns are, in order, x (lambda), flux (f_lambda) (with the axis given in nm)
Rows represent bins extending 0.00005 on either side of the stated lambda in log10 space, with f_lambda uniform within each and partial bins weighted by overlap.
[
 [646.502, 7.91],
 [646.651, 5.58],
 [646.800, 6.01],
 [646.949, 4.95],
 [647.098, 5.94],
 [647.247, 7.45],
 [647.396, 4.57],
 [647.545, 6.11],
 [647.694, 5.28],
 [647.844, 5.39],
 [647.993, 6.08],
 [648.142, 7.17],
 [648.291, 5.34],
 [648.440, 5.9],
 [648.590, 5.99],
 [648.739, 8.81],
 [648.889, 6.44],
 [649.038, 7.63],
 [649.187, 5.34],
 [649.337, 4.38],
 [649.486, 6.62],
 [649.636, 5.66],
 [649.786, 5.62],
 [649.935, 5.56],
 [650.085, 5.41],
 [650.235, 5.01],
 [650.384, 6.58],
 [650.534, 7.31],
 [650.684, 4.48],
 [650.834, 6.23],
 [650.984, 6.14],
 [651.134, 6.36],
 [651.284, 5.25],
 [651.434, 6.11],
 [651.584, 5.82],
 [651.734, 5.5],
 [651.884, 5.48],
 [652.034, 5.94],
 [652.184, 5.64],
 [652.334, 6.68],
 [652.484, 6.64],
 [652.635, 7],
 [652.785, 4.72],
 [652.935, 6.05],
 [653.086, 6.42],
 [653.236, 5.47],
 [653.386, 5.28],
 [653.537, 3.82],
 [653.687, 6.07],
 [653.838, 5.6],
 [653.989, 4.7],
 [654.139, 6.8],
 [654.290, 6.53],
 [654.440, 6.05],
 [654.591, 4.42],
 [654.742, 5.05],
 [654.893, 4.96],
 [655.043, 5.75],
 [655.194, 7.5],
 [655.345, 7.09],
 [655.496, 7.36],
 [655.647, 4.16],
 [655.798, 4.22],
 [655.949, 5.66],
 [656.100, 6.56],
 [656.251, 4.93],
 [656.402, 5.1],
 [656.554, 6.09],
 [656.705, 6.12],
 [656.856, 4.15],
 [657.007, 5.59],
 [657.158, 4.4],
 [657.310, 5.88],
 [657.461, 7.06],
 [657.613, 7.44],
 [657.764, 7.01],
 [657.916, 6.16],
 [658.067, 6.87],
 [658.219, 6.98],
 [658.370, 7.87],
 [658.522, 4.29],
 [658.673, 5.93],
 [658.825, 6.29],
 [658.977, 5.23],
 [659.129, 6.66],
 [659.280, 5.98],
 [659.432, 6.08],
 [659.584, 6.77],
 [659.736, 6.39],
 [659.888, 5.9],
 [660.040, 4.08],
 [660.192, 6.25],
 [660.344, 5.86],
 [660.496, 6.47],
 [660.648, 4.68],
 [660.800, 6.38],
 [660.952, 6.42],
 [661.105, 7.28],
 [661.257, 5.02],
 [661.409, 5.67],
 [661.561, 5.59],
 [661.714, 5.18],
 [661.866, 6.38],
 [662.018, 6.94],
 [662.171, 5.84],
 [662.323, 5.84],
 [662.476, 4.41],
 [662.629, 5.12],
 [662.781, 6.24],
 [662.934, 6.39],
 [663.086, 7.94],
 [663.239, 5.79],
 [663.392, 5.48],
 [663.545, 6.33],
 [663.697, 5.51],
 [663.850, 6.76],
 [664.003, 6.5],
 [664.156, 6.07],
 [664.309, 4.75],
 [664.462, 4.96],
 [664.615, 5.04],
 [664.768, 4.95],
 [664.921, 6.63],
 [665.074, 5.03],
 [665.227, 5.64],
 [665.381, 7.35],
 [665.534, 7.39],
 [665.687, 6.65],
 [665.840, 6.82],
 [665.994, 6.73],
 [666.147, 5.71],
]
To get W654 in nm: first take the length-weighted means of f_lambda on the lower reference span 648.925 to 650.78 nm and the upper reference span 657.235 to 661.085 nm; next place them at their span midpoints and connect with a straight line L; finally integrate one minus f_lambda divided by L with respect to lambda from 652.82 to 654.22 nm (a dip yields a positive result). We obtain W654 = 0.10 nm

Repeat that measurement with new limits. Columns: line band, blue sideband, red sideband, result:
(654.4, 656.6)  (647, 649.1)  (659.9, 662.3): 0.14 nm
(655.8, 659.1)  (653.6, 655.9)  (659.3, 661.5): -0.06 nm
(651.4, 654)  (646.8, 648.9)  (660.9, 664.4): 0.13 nm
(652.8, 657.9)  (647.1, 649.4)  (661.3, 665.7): 0.26 nm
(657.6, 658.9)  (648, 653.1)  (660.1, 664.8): -0.12 nm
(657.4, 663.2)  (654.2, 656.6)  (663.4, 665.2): -0.44 nm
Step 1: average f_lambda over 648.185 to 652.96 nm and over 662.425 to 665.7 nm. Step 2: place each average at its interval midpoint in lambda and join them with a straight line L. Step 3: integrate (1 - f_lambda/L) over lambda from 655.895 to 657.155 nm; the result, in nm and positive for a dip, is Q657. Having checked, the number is 0.11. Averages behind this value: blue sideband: 6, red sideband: 5.95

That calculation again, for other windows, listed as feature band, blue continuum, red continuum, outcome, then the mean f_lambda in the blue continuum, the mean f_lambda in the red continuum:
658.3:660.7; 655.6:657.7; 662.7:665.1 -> -0.099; 5.55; 5.92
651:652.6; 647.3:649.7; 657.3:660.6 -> 0.037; 6.06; 6.24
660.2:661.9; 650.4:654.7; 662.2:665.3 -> -0.037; 5.81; 5.77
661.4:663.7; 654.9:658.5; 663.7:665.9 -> 0.033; 6.04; 6.02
